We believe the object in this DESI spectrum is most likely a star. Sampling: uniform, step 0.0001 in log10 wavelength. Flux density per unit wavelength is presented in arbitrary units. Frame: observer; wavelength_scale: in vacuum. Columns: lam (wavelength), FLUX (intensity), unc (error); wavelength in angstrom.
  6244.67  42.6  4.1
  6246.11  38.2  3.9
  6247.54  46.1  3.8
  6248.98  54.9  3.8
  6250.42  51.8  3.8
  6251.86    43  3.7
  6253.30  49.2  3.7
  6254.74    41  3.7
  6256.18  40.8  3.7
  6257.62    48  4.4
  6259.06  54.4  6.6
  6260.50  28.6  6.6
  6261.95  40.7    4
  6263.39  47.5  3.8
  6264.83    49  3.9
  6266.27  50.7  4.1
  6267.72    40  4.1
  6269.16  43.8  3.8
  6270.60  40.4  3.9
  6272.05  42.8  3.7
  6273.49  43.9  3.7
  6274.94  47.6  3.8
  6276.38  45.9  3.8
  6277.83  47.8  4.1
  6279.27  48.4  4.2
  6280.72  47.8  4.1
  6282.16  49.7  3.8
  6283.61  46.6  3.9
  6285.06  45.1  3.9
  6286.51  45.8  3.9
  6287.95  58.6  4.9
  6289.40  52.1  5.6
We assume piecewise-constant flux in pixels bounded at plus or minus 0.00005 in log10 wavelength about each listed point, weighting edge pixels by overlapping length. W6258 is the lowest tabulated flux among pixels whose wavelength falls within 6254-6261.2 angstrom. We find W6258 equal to 28.6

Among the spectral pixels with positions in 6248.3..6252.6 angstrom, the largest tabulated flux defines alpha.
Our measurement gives 54.9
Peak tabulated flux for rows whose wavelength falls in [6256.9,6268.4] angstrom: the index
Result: 54.4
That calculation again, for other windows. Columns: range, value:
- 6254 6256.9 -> 41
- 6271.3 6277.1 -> 47.6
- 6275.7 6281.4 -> 48.4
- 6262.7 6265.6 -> 49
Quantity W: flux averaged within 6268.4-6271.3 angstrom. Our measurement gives 42.2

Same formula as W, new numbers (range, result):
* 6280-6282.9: 48.8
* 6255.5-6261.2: 43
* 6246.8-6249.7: 50.5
